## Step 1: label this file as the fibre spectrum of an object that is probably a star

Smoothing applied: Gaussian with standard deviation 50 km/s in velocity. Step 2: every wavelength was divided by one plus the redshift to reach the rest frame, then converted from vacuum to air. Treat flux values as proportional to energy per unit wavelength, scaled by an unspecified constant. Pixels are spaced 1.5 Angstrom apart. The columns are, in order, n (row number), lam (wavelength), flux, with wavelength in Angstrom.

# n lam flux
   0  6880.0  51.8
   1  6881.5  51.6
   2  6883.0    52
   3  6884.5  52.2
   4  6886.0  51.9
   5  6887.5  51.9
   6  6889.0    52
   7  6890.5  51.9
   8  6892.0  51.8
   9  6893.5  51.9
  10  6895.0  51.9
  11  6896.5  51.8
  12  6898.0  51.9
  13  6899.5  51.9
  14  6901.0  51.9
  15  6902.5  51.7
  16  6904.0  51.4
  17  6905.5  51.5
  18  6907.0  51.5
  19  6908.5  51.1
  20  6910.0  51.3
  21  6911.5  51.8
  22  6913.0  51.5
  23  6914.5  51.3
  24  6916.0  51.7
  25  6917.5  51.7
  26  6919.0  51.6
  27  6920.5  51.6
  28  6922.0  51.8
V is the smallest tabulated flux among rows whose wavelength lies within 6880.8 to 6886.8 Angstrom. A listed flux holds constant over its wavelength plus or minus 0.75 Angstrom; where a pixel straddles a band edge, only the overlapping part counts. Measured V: 51.6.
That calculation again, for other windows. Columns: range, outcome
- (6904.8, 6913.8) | 51.1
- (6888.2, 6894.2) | 51.8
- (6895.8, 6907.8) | 51.4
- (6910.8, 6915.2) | 51.3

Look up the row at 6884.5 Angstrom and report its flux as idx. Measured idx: 52.2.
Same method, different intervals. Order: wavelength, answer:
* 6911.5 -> 51.8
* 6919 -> 51.6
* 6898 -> 51.9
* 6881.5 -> 51.6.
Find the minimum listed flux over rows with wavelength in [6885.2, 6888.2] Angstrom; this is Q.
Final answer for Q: 51.9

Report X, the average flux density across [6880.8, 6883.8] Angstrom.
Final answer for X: 51.8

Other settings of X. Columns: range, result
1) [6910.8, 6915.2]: 51.5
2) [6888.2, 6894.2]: 51.9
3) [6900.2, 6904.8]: 51.7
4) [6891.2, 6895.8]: 51.9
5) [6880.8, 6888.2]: 51.9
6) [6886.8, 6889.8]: 51.9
